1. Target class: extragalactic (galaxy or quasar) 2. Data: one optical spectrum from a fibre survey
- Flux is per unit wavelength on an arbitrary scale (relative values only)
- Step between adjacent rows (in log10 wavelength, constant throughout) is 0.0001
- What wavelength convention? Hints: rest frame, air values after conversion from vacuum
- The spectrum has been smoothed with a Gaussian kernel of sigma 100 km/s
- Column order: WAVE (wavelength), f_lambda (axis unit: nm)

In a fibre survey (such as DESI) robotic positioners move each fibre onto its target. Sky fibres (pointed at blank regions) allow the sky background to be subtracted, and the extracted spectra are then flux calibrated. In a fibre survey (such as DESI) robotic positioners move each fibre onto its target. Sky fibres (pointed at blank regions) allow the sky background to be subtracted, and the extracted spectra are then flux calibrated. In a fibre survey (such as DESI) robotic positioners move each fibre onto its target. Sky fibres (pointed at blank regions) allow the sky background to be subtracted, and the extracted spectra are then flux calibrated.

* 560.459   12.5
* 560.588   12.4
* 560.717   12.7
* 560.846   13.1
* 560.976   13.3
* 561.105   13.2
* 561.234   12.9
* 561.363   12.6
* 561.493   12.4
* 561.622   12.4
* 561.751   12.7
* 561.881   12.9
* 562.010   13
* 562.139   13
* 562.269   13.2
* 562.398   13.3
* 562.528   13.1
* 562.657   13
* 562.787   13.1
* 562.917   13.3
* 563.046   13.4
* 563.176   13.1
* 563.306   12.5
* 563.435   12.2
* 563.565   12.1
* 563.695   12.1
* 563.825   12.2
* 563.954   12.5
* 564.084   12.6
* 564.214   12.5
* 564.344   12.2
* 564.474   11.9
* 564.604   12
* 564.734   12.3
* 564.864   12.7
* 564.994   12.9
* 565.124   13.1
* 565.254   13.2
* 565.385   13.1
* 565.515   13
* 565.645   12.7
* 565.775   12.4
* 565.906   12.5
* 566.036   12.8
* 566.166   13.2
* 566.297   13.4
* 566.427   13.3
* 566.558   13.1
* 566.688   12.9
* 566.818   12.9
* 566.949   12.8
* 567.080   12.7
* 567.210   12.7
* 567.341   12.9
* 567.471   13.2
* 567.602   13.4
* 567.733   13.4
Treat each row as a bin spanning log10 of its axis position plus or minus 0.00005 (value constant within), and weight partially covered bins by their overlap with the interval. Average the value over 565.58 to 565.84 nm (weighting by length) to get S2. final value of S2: 12.6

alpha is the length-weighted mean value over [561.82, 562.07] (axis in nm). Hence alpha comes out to 13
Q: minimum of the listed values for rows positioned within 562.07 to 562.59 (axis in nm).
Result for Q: 13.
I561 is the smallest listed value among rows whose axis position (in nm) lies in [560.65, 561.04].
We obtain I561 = 12.7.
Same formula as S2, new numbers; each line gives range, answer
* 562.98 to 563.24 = 13.3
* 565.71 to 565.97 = 12.4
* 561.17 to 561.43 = 12.7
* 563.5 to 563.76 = 12.1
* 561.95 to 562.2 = 13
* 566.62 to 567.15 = 12.8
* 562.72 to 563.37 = 13.1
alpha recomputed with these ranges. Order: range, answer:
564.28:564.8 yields 12.1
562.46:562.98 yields 13.1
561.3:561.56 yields 12.5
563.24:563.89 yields 12.2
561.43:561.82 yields 12.5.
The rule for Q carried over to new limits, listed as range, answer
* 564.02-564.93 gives 11.9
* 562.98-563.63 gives 12.1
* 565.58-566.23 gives 12.4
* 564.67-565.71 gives 12.3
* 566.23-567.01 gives 12.8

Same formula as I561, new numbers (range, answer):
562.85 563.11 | 13.3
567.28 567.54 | 12.9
